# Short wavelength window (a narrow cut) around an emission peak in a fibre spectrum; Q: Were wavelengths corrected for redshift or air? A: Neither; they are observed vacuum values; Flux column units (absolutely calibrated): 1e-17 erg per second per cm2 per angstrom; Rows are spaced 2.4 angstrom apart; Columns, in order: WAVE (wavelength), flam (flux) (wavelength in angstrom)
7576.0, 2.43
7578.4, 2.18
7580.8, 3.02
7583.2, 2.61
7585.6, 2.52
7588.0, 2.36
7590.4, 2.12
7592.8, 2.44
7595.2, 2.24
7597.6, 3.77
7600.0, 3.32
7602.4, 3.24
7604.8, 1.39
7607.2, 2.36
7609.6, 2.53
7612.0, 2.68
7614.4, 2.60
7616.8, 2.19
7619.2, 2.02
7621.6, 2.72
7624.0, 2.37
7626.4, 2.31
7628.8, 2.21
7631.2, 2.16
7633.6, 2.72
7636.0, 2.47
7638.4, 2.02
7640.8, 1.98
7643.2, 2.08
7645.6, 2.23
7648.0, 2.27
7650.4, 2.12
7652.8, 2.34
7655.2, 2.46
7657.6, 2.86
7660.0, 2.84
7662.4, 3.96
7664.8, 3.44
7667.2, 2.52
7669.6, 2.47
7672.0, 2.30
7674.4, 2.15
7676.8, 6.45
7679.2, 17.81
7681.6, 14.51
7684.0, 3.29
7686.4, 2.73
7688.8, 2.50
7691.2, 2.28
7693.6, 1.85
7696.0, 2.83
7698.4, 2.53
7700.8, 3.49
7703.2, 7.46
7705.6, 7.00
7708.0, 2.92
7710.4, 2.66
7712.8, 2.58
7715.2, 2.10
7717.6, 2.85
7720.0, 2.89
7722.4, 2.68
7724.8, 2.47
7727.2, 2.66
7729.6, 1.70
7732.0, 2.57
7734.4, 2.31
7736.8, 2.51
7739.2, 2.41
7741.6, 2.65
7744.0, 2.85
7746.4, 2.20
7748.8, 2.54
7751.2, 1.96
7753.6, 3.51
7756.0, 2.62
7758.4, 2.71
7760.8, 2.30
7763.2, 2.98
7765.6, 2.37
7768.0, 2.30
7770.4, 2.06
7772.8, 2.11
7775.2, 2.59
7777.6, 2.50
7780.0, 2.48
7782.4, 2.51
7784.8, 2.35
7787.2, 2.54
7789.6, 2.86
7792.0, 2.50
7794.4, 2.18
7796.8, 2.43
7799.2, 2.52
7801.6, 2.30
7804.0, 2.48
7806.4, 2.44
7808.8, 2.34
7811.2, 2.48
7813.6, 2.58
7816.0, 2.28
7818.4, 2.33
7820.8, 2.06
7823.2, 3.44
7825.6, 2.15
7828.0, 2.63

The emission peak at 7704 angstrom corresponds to [N II]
